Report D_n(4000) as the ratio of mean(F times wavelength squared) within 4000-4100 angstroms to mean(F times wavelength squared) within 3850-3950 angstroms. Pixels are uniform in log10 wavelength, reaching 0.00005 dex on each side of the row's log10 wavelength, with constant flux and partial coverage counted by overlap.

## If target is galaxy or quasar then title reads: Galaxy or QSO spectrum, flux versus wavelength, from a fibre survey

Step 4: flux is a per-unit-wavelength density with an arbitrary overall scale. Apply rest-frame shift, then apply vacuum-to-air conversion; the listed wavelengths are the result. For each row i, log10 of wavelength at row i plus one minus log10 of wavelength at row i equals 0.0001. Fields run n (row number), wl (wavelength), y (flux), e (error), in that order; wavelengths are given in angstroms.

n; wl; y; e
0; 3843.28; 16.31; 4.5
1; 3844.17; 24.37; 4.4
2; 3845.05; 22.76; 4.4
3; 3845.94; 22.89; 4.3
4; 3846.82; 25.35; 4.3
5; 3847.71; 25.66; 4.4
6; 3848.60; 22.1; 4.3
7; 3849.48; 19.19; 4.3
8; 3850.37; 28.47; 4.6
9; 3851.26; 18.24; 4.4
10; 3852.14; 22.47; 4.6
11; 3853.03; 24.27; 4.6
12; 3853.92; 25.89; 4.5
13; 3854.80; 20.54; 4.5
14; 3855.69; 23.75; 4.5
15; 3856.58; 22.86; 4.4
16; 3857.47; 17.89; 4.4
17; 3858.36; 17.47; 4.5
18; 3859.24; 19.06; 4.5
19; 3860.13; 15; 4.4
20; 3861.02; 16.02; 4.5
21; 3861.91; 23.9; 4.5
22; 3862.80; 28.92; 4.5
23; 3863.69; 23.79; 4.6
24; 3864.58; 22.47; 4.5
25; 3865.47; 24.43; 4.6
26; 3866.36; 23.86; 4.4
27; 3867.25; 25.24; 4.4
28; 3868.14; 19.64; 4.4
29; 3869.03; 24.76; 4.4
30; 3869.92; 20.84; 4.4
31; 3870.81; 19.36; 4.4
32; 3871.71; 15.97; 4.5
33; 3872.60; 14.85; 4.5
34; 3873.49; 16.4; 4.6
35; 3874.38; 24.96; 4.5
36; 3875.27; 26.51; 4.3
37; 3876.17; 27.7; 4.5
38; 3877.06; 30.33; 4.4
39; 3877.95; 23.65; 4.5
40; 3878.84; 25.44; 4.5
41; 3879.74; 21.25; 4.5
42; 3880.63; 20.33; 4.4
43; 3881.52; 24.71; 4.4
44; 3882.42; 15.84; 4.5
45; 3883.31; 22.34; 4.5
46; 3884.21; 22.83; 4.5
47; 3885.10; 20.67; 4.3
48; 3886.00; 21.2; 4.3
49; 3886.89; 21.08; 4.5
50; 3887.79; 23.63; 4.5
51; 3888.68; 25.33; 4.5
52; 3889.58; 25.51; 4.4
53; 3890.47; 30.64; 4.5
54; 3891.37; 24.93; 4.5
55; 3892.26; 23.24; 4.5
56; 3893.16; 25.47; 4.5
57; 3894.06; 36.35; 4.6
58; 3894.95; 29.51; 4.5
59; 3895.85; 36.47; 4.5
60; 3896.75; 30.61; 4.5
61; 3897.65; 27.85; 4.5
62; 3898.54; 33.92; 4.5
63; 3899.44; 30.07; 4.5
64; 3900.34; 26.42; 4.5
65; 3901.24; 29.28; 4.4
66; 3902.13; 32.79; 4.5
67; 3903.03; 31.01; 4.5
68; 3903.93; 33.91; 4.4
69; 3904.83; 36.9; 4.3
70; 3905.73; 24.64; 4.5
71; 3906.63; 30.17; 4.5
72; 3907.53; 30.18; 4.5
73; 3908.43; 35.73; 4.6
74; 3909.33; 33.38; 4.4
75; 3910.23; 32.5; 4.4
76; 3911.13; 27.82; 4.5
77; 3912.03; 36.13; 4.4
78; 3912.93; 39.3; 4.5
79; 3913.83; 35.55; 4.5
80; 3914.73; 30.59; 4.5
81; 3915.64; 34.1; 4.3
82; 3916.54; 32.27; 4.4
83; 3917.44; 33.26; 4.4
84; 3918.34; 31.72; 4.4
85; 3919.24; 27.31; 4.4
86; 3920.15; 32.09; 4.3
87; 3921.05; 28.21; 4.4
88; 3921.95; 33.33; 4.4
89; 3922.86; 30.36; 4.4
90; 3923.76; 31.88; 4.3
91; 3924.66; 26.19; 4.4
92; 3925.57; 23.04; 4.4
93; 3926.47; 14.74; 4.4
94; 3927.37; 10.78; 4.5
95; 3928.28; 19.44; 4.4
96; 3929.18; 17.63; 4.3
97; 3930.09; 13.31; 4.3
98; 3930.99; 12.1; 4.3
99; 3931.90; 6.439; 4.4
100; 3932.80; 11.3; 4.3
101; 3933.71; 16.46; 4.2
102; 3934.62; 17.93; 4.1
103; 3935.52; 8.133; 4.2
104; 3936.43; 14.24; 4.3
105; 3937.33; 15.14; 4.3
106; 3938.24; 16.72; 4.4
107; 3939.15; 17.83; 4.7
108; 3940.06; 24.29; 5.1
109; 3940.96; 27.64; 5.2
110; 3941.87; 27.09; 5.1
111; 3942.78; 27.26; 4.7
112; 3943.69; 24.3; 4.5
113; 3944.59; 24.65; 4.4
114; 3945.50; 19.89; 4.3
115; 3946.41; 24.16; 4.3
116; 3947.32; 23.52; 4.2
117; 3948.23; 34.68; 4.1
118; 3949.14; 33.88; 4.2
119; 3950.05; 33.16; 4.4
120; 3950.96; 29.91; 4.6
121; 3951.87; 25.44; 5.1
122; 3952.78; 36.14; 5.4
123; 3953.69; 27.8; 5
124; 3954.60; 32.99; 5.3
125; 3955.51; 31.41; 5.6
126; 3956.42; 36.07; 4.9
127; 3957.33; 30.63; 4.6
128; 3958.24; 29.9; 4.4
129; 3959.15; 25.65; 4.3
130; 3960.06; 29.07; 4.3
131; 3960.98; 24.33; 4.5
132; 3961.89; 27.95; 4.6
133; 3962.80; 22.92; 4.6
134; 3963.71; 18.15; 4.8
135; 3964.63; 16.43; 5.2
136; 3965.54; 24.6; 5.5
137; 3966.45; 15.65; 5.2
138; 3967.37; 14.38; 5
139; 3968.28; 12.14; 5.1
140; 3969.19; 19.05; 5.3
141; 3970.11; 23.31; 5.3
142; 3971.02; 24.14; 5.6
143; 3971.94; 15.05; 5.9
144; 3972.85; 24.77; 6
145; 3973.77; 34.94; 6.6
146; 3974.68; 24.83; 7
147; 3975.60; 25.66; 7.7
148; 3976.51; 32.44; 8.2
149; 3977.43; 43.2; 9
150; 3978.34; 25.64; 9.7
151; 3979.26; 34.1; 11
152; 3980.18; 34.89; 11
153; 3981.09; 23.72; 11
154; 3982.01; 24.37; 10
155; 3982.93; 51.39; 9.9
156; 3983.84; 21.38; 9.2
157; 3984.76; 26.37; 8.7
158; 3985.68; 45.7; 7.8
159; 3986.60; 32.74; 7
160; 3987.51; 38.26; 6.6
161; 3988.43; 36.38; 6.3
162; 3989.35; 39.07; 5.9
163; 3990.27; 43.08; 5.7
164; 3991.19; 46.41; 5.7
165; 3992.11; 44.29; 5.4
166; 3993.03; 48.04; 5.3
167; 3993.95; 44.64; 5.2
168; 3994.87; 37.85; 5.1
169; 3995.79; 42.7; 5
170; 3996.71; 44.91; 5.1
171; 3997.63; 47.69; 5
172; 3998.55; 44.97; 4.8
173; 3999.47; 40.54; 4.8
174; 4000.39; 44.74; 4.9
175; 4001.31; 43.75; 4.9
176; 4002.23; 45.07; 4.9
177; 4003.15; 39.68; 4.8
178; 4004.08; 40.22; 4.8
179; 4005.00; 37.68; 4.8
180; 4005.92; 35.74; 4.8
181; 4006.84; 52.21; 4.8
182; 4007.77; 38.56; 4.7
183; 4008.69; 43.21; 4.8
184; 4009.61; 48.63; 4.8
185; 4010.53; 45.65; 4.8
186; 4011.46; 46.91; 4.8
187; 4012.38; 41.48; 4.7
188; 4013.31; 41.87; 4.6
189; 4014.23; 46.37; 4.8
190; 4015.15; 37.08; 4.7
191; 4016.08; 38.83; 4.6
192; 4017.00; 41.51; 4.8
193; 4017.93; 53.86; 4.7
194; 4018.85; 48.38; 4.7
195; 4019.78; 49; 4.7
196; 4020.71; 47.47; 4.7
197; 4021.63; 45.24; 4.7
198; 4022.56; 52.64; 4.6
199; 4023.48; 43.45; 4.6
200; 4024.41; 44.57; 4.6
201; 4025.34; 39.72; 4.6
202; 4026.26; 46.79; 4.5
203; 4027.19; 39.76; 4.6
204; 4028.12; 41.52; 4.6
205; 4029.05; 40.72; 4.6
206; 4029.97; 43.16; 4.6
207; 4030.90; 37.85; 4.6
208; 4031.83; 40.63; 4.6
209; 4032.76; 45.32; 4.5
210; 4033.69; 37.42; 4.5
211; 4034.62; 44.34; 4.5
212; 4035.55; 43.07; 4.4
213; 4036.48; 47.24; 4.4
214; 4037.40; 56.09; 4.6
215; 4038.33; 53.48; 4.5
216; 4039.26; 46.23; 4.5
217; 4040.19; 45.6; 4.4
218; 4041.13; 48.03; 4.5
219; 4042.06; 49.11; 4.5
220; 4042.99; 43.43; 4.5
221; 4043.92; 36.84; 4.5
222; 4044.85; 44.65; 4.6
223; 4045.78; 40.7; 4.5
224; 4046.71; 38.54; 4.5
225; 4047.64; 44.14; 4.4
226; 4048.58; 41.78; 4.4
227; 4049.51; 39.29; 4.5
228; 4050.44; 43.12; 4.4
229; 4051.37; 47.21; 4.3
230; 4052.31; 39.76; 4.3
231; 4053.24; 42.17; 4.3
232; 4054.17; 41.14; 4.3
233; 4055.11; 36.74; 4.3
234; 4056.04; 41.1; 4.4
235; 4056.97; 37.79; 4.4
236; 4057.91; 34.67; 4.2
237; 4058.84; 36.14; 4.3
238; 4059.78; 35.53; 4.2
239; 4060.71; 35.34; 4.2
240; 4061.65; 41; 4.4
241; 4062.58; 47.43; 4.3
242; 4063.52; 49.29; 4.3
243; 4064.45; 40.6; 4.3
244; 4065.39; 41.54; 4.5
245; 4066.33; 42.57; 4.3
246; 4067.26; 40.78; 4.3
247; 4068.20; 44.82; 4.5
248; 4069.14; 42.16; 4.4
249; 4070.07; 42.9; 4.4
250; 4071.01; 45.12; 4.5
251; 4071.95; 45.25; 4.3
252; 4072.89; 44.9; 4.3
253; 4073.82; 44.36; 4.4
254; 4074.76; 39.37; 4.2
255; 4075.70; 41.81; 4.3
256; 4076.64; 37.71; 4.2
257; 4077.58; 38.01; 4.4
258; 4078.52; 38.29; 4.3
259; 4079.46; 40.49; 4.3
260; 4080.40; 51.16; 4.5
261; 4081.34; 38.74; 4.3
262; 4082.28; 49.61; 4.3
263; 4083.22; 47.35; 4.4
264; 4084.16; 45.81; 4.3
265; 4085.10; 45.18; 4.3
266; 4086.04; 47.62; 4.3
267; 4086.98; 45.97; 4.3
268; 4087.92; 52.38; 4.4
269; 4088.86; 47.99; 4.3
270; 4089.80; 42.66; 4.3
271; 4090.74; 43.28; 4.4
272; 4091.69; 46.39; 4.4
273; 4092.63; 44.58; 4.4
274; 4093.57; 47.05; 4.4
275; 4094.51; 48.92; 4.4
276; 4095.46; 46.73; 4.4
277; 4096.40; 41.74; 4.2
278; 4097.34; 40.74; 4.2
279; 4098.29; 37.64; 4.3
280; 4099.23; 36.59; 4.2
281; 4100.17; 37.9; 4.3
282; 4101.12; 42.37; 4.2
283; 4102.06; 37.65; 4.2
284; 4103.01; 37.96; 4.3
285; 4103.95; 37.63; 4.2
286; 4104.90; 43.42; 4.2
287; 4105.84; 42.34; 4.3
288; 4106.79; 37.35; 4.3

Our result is 1.89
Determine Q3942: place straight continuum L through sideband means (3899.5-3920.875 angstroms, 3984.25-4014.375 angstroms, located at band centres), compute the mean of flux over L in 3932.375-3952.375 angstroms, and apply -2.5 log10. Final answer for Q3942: 0.50 mag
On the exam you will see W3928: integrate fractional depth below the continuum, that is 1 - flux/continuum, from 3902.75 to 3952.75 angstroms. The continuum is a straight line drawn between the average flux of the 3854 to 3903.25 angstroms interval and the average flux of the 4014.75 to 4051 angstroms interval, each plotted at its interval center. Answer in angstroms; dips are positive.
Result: 7.3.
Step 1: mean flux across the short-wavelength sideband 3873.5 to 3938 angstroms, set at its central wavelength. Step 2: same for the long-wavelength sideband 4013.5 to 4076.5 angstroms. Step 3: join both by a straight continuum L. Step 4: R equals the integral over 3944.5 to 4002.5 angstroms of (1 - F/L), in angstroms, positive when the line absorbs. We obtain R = 4.7 angstroms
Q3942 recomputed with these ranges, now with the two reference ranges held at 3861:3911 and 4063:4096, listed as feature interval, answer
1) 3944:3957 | 0.092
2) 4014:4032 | -0.131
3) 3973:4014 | -0.083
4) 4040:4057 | -0.022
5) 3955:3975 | 0.364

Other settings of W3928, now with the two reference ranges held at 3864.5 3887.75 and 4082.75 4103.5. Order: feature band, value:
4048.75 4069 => -0.2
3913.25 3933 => 1.5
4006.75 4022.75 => -4.1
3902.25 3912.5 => -2.7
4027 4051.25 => -3.3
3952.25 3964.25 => 0.7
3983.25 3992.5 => -1.2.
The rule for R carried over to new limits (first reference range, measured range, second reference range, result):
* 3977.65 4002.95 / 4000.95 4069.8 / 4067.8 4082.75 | -3.4 angstroms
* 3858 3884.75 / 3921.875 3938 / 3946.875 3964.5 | 5.5 angstroms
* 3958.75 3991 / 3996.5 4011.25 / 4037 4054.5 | -3.7 angstroms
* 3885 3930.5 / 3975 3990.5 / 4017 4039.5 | 2.1 angstroms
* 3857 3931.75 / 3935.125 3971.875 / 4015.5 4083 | 9.1 angstroms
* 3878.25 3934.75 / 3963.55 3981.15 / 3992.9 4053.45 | 5.8 angstroms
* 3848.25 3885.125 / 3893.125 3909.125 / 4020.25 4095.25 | -3.4 angstroms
